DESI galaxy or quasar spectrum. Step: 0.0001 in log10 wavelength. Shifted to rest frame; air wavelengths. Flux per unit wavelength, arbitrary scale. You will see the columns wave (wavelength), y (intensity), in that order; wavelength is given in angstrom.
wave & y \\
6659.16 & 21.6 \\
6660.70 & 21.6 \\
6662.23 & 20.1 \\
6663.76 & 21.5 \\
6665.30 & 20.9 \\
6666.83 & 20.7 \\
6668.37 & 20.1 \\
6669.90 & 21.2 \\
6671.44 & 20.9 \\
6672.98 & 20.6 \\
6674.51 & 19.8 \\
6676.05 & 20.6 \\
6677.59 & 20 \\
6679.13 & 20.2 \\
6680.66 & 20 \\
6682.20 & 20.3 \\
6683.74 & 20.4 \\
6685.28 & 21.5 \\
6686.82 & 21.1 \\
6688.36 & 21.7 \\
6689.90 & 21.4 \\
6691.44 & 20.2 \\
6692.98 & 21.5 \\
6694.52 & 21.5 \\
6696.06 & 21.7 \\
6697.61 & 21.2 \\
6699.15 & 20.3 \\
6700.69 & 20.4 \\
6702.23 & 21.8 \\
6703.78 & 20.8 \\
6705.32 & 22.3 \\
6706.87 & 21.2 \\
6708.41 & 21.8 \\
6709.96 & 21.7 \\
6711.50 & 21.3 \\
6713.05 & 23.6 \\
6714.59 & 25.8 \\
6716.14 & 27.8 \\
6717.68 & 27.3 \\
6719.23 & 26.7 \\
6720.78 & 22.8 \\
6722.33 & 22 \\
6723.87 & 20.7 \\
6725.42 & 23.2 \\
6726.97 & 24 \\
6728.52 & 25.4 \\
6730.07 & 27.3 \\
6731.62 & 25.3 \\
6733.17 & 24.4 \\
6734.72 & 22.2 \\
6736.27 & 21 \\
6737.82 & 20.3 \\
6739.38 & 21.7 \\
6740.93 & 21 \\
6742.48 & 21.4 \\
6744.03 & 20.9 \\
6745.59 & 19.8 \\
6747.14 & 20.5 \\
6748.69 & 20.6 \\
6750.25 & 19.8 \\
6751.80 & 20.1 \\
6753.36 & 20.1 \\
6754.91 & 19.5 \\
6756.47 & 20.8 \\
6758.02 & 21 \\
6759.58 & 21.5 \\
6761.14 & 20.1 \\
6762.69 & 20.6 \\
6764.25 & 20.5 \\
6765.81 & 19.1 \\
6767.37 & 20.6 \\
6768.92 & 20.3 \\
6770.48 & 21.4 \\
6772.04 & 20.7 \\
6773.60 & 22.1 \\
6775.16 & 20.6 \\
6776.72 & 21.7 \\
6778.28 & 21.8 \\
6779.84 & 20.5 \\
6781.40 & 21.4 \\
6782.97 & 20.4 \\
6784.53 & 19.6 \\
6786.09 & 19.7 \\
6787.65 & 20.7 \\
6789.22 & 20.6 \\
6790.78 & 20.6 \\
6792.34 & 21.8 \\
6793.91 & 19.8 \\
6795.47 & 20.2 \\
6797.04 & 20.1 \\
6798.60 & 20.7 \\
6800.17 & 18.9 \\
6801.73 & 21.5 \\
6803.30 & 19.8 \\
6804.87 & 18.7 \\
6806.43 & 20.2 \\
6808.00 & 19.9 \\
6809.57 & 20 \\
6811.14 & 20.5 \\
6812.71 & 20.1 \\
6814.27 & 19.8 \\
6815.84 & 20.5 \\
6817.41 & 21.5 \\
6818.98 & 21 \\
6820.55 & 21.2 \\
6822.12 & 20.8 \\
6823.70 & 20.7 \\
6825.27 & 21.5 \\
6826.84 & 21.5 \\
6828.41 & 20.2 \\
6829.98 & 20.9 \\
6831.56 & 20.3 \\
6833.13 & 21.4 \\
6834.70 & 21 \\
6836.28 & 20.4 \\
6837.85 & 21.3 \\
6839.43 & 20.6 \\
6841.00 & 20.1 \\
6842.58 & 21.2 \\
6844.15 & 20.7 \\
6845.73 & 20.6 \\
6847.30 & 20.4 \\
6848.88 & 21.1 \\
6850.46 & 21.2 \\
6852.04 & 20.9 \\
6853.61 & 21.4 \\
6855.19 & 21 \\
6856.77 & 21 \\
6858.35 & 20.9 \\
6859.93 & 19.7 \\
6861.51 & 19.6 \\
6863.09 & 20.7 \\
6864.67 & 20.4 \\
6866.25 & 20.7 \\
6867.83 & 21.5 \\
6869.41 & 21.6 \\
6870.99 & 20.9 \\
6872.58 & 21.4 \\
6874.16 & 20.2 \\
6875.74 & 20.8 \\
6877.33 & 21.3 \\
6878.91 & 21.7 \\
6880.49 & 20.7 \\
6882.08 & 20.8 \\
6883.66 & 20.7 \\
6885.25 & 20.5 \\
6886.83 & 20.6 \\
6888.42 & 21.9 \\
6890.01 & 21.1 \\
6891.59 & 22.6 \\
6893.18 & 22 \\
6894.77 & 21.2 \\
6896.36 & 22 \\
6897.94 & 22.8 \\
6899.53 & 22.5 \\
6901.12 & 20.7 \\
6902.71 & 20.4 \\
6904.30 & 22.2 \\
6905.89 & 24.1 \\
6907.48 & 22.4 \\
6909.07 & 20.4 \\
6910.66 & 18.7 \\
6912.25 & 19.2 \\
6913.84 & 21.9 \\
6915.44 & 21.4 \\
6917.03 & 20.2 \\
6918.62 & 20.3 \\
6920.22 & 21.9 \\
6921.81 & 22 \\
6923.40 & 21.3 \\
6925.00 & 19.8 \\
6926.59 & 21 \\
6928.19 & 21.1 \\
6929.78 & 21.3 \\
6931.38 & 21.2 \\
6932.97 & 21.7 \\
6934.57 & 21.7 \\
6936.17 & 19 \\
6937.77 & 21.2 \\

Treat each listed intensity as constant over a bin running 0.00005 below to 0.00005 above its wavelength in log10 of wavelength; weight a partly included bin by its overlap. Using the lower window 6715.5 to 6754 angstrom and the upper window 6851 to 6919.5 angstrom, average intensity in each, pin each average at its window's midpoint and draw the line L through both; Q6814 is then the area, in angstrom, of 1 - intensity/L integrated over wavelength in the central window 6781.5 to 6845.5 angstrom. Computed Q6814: 3.8 angstrom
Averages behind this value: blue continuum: 22.6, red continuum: 21.1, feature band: 20.5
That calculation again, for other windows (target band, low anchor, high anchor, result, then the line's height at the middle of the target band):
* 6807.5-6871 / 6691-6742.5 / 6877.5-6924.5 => 3.01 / 21.8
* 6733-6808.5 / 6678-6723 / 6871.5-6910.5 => 4.20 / 21.8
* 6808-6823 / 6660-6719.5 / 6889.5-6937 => 0.59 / 21.4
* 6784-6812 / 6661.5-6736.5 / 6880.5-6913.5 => 1.95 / 21.7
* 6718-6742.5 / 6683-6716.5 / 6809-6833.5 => -1.92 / 21.5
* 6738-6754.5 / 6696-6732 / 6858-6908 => 1.64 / 22.8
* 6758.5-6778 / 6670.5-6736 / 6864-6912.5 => 0.98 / 21.9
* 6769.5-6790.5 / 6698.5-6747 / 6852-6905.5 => 1.25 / 22.2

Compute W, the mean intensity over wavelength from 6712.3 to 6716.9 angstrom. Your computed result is 25.8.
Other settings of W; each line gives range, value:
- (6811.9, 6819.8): 20.6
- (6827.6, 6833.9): 20.7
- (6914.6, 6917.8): 20.8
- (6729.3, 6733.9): 25.7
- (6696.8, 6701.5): 20.7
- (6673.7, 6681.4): 20.1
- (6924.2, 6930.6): 20.8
